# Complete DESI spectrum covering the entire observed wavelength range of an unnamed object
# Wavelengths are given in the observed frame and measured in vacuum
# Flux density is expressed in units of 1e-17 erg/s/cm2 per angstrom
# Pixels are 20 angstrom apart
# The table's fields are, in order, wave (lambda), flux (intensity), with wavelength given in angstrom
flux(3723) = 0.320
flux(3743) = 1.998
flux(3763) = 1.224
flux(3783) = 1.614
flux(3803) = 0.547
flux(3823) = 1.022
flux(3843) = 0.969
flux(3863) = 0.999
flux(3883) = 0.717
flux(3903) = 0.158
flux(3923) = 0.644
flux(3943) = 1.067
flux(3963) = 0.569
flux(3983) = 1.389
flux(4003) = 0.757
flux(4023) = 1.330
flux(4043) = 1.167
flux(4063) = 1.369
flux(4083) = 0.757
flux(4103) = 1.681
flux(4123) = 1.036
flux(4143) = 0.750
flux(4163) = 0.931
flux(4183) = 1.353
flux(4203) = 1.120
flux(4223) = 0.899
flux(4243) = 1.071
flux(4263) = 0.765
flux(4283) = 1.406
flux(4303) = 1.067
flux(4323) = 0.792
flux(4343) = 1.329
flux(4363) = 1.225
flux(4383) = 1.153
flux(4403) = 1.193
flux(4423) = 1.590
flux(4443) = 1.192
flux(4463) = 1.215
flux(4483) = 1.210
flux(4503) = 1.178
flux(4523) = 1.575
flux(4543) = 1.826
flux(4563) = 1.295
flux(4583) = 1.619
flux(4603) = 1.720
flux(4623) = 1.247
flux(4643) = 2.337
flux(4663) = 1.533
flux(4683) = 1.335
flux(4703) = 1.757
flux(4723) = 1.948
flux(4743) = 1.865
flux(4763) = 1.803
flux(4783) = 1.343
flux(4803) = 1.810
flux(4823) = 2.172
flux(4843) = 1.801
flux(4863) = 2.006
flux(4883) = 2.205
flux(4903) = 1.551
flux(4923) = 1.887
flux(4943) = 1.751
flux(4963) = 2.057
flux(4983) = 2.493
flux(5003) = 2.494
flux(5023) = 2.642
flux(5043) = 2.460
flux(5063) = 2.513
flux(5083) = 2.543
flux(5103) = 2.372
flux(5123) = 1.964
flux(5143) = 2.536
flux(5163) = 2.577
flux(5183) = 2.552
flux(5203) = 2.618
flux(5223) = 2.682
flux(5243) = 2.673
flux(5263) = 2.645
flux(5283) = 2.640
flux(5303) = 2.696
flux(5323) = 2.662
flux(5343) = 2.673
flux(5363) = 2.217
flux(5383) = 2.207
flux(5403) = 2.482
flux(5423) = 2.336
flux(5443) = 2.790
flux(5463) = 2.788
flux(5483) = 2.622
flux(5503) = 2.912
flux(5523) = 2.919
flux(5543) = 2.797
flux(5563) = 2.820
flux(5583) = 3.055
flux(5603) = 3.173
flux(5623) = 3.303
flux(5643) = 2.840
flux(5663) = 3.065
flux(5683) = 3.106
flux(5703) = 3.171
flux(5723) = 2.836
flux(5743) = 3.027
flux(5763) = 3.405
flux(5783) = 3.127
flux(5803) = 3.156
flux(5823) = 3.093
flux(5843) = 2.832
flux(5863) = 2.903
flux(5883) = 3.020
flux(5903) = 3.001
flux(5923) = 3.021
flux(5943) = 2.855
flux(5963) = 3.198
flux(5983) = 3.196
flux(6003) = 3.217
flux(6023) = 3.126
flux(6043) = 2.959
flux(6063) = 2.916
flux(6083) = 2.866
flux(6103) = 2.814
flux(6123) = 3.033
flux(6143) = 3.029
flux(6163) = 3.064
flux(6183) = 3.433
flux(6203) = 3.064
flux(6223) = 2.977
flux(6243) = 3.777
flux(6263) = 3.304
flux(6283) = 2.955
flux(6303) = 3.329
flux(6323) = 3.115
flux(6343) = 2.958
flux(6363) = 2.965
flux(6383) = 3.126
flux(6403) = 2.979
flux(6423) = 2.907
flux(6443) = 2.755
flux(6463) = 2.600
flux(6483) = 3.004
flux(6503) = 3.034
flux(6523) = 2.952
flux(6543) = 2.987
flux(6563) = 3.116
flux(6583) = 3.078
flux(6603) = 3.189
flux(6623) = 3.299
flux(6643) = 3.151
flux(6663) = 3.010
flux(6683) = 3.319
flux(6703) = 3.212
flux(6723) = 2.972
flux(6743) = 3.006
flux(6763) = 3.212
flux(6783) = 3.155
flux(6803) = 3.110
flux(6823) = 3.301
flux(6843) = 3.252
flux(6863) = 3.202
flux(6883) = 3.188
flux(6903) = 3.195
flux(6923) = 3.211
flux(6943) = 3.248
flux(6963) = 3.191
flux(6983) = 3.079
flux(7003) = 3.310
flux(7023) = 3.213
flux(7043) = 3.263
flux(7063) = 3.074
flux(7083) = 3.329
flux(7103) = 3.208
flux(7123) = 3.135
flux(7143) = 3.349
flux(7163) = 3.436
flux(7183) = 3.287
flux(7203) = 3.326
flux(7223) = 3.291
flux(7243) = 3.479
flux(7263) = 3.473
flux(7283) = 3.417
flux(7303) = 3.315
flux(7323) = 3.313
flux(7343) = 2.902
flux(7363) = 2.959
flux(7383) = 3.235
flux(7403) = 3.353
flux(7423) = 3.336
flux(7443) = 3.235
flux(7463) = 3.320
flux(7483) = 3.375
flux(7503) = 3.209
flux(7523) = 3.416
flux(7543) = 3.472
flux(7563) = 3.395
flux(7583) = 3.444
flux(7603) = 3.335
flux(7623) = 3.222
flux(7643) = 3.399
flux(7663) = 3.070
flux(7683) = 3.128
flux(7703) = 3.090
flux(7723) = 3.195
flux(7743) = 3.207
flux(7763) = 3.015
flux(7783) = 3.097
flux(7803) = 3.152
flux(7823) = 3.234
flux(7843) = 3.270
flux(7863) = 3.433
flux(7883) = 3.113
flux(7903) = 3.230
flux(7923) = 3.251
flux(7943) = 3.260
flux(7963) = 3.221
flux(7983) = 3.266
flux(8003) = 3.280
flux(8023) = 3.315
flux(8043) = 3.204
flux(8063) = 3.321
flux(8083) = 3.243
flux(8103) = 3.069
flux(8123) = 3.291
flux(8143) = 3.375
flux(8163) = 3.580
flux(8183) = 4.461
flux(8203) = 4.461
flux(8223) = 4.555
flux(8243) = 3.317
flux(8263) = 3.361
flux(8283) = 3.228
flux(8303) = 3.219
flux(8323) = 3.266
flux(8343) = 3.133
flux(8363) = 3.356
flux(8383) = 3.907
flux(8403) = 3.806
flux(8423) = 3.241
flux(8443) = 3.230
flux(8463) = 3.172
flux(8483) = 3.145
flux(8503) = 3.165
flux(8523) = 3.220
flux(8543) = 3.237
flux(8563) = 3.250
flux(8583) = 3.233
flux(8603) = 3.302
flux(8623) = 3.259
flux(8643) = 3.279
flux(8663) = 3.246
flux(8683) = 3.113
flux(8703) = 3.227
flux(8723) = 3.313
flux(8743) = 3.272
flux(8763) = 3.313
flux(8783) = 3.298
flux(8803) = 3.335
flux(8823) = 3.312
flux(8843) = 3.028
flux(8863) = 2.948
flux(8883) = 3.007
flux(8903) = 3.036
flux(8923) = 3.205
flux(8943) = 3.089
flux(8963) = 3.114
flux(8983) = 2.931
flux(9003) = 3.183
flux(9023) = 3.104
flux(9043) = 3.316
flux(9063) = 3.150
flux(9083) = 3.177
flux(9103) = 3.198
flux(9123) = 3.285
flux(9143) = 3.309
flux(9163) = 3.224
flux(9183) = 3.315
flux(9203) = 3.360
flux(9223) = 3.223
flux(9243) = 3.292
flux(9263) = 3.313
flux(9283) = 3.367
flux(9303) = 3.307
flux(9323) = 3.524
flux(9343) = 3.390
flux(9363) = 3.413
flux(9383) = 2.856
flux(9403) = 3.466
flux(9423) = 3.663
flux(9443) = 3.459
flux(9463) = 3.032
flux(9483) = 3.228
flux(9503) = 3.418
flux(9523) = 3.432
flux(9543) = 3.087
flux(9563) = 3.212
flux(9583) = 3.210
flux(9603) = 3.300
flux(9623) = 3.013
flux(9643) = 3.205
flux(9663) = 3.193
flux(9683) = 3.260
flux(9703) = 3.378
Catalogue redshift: 0.25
